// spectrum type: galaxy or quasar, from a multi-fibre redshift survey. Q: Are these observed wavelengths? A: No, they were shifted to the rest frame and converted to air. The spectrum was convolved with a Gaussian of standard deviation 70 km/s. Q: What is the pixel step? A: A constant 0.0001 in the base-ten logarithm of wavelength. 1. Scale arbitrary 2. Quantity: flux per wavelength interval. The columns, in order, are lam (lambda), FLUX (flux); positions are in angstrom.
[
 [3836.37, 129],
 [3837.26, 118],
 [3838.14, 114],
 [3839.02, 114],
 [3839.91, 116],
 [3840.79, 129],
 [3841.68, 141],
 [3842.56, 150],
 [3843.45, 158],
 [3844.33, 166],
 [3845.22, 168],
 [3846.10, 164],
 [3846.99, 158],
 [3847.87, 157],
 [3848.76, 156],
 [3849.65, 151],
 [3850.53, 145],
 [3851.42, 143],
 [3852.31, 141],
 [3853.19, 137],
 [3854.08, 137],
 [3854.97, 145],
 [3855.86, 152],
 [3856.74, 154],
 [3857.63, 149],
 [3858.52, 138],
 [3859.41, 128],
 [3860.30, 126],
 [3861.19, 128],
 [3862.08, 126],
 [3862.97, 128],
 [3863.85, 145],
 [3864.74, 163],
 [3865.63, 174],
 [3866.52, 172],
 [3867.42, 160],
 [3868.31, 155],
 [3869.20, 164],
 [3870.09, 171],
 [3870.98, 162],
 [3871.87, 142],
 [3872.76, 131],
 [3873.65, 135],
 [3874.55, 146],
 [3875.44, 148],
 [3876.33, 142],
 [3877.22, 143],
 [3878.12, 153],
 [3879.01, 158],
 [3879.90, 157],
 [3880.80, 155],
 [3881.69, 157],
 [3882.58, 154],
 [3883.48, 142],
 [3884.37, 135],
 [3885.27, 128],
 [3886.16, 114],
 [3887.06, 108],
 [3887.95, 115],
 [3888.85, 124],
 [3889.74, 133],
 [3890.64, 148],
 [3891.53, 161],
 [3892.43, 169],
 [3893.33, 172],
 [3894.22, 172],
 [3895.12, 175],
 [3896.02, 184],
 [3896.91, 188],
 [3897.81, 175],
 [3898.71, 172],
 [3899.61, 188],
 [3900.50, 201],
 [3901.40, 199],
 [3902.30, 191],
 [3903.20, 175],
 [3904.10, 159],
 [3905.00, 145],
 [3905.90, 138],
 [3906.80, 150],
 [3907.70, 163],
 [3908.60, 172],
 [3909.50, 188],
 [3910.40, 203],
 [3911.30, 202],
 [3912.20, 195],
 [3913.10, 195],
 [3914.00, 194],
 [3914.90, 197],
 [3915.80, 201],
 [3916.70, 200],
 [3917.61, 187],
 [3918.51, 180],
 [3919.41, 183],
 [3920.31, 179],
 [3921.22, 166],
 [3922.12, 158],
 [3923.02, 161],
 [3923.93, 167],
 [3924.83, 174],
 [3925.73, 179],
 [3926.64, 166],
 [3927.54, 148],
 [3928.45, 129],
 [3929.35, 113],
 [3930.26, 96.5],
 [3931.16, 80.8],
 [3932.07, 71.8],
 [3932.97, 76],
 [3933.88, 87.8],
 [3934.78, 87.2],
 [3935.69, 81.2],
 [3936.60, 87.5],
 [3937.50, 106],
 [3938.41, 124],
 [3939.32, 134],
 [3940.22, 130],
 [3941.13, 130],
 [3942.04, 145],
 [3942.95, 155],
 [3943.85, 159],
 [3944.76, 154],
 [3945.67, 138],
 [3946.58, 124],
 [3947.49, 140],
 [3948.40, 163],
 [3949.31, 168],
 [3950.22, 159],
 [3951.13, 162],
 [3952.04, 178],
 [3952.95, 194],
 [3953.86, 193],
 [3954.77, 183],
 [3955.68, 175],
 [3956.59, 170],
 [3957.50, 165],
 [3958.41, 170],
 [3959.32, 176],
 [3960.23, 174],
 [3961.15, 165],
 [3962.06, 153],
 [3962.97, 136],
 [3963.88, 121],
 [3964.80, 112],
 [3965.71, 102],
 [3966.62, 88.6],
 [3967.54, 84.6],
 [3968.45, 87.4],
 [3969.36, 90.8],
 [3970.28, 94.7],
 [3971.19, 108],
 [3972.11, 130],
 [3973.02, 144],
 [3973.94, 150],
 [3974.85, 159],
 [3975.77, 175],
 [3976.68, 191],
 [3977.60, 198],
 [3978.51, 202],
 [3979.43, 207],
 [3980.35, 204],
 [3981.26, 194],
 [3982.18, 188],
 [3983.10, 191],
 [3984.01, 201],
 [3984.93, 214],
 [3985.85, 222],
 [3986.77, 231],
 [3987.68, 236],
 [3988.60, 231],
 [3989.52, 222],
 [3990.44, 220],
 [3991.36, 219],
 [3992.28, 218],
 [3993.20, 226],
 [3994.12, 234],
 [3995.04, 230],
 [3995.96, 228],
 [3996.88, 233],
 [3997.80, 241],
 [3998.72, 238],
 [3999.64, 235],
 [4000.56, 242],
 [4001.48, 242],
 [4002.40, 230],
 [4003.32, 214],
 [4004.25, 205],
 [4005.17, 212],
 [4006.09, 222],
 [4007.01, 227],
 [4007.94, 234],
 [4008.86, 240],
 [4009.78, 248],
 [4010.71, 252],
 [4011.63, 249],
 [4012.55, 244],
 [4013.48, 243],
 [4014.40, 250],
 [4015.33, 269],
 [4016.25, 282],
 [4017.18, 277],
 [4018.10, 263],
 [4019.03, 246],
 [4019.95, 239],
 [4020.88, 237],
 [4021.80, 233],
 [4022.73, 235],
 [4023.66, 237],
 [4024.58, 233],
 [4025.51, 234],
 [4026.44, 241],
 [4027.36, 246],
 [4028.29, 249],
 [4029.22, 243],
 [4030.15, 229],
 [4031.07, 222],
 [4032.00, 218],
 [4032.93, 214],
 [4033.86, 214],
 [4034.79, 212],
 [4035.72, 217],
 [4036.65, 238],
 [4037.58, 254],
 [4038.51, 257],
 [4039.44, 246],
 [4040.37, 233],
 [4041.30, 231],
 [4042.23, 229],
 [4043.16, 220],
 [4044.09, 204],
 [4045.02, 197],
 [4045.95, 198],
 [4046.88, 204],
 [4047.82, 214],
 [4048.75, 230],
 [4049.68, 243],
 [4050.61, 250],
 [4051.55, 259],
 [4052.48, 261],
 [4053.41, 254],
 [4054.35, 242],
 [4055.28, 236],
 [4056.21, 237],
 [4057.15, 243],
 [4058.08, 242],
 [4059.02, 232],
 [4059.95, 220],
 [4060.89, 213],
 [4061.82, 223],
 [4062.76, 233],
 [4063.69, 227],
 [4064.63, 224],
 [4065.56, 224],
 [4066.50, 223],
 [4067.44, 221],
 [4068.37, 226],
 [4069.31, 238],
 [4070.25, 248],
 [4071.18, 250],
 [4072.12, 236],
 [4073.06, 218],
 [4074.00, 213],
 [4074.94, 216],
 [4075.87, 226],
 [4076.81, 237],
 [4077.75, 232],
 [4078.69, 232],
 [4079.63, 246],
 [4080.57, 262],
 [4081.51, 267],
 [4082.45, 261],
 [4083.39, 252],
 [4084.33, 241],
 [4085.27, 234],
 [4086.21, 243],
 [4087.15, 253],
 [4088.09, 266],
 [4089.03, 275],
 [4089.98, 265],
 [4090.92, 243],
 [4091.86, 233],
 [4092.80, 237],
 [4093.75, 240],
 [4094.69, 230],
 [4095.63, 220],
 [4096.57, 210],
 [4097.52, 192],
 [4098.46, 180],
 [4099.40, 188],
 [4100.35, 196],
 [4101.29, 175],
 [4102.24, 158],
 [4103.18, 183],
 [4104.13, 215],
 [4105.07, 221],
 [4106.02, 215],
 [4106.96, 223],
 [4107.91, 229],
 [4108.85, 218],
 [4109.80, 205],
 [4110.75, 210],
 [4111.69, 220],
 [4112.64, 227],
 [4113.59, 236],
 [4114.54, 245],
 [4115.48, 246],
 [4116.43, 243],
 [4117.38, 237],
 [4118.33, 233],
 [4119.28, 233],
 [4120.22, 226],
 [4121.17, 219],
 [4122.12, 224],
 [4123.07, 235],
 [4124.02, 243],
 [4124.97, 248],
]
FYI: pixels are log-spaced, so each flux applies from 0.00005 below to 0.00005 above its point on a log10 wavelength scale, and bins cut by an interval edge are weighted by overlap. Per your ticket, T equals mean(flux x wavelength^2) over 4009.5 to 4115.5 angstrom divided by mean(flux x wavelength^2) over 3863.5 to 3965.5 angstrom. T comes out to 1.62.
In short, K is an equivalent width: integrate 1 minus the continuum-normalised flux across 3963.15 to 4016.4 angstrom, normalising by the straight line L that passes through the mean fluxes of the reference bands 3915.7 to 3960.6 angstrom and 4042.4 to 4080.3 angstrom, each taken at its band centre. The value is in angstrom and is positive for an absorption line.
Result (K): -4.4 angstrom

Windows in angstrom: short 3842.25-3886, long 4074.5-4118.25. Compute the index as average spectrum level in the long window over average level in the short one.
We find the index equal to 1.53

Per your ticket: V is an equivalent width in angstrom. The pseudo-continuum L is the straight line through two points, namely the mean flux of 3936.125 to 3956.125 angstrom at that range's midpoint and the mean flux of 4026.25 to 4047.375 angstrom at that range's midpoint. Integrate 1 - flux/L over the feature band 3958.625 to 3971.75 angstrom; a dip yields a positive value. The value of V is 3.45 angstrom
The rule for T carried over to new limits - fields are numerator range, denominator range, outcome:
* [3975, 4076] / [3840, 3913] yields 1.59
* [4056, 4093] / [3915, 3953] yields 1.78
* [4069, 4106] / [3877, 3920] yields 1.51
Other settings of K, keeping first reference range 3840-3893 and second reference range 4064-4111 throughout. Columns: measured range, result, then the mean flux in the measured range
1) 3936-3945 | 2.2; 131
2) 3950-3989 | 4.0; 165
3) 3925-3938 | 4.6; 109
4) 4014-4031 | -3.6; 246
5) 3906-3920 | -1.9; 186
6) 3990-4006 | -2.7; 227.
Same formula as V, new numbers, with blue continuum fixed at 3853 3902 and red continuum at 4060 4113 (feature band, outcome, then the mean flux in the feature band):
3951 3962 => 0.3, 175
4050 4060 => -1.3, 244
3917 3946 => 5.9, 136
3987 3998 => -2.0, 228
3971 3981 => 0.8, 172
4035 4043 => -1.0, 237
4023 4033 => -1.4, 234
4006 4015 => -1.9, 242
